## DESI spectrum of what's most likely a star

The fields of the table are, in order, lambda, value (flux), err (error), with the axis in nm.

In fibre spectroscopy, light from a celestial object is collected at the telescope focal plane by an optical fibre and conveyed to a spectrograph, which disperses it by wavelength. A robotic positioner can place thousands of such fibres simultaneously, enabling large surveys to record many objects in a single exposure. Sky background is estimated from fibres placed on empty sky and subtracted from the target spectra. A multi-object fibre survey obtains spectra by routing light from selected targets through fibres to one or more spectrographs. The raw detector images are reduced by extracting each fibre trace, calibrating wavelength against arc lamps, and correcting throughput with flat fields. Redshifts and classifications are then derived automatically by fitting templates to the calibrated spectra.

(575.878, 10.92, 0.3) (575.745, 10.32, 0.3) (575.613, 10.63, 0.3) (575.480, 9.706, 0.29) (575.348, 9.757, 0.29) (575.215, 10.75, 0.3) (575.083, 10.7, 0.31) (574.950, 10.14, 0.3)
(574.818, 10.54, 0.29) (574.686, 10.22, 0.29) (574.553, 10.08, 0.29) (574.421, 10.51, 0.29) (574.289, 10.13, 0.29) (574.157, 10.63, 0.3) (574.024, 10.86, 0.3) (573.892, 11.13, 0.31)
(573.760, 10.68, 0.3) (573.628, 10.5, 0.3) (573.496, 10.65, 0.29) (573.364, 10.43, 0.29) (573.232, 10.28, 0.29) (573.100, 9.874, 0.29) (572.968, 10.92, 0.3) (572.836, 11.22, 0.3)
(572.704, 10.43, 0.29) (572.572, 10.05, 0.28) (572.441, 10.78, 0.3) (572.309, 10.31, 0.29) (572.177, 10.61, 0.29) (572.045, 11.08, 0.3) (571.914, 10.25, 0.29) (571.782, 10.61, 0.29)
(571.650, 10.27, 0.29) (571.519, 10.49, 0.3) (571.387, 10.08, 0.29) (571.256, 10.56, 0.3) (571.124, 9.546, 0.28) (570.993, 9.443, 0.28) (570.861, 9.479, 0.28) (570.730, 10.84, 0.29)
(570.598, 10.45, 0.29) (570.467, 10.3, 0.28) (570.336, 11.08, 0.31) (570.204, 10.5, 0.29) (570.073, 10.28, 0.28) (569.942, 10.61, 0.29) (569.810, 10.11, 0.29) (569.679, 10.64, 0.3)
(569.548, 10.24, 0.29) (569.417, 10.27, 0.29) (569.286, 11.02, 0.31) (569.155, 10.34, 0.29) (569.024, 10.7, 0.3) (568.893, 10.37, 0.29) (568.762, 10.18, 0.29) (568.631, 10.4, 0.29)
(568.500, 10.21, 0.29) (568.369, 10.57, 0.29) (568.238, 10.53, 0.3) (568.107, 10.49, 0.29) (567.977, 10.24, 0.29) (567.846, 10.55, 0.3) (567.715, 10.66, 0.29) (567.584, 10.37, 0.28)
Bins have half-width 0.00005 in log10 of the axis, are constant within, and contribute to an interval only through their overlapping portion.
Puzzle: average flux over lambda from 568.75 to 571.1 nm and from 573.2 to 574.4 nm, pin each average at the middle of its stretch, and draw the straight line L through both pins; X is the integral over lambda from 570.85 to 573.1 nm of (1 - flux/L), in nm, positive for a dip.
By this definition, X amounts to 0.03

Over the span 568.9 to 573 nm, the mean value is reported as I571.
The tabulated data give 10.4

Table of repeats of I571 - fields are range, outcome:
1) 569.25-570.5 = 10.5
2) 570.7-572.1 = 10.2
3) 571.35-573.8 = 10.5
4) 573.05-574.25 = 10.6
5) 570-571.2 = 10.2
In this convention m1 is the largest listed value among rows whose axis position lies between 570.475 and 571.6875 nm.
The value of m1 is 10.84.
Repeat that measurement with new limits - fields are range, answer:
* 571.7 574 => 11.22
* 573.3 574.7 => 11.13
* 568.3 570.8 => 11.08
